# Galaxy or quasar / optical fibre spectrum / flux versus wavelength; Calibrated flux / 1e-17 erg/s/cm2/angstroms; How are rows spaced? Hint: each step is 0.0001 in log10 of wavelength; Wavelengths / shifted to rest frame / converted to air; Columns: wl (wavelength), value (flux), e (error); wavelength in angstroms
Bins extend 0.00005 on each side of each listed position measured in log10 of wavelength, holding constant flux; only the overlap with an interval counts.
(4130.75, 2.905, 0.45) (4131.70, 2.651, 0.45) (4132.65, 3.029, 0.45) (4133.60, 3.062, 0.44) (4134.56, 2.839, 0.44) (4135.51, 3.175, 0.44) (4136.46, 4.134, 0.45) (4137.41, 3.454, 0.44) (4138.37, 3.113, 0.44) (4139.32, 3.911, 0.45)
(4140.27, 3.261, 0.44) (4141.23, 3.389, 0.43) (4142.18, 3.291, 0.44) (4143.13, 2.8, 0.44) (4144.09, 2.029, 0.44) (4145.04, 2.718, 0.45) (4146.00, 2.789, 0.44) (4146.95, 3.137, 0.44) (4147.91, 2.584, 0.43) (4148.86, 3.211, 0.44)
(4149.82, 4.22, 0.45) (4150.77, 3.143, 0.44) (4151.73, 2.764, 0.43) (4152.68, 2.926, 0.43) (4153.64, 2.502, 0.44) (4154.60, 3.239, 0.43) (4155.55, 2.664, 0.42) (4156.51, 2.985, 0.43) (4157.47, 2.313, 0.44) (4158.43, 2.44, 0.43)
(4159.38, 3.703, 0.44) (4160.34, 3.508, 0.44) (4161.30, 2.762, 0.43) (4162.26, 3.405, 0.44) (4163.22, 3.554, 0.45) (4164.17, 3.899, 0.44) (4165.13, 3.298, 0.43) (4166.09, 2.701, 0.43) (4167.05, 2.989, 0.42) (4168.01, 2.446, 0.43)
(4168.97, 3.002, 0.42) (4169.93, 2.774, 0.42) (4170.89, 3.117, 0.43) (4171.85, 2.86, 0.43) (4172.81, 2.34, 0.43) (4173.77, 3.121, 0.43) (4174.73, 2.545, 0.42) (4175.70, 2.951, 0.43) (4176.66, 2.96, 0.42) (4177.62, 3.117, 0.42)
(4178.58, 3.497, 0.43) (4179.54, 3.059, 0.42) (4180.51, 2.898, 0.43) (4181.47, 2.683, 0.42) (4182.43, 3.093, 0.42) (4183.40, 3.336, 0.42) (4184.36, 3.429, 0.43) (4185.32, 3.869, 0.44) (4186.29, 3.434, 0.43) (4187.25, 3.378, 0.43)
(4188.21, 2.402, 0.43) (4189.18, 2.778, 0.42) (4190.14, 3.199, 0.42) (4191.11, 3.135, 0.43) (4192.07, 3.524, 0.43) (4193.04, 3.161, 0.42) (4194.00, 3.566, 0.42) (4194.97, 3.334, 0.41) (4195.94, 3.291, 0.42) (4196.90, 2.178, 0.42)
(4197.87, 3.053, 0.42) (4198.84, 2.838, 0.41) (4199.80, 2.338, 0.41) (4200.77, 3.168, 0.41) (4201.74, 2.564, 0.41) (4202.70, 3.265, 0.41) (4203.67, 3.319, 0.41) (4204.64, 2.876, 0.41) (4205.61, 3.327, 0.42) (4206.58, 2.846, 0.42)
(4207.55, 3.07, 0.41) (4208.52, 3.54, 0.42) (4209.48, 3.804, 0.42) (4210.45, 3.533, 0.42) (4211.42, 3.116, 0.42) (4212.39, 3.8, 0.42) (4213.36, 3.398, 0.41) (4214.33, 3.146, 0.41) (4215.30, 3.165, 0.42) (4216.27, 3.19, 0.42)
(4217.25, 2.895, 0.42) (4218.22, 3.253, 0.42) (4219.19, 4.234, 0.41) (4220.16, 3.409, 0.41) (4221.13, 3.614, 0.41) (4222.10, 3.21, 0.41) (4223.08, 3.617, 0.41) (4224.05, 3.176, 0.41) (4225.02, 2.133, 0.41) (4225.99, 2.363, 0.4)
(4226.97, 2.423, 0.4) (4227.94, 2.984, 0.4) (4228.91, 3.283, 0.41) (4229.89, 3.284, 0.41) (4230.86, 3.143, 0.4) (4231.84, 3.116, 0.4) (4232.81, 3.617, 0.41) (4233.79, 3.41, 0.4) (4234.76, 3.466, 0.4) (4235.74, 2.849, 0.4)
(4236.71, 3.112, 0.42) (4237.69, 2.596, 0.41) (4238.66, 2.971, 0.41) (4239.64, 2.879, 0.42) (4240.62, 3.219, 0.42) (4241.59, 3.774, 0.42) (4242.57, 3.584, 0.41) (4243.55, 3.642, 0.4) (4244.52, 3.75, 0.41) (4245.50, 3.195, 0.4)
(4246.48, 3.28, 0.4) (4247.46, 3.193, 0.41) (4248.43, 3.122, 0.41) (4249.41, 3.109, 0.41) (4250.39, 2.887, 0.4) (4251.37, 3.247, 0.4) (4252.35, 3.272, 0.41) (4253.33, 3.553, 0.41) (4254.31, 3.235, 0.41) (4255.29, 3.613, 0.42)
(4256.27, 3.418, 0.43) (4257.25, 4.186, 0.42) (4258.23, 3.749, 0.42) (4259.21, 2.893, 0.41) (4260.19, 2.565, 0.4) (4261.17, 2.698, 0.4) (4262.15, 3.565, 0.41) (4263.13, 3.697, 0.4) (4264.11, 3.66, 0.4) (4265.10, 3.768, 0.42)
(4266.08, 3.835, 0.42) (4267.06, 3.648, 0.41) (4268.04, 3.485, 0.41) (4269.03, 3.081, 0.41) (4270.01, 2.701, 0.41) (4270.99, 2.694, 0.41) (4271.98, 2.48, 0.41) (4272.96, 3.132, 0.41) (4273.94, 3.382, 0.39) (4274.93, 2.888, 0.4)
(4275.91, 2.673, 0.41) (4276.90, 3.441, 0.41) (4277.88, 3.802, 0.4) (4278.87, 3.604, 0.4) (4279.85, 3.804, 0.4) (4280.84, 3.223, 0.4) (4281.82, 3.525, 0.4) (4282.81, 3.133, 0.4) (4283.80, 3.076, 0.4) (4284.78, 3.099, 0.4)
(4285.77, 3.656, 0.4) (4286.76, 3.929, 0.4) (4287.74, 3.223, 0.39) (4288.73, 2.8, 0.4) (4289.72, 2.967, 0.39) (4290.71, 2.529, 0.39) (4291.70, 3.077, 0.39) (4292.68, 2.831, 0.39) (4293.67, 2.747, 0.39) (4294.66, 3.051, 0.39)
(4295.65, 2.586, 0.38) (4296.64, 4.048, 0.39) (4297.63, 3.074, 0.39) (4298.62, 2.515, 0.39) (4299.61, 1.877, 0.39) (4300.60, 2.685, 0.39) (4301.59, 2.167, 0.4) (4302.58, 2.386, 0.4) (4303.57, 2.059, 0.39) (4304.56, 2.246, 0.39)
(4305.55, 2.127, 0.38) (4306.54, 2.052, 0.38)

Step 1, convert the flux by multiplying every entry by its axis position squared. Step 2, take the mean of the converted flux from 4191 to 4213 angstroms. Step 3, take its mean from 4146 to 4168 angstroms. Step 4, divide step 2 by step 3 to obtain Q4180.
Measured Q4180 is 1.05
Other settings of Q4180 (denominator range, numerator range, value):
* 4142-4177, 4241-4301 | 1.15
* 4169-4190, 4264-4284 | 1.13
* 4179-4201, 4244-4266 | 1.12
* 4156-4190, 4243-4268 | 1.16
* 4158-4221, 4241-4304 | 1.05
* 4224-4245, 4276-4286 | 1.11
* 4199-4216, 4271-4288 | 1.07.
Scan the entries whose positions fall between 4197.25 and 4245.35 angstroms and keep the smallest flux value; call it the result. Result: 2.133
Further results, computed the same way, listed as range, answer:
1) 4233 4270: 2.565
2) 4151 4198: 2.178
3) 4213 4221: 2.895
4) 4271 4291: 2.48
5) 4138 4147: 2.029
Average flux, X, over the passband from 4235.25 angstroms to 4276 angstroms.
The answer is 3.25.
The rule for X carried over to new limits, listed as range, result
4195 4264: 3.21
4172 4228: 3.12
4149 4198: 3.07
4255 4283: 3.32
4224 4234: 2.97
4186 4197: 3.14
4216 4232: 3.13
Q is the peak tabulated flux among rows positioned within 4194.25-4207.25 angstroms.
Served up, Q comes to 3.334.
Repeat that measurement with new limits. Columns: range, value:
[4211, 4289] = 4.234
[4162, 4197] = 3.899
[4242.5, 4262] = 4.186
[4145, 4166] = 4.22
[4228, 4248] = 3.774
